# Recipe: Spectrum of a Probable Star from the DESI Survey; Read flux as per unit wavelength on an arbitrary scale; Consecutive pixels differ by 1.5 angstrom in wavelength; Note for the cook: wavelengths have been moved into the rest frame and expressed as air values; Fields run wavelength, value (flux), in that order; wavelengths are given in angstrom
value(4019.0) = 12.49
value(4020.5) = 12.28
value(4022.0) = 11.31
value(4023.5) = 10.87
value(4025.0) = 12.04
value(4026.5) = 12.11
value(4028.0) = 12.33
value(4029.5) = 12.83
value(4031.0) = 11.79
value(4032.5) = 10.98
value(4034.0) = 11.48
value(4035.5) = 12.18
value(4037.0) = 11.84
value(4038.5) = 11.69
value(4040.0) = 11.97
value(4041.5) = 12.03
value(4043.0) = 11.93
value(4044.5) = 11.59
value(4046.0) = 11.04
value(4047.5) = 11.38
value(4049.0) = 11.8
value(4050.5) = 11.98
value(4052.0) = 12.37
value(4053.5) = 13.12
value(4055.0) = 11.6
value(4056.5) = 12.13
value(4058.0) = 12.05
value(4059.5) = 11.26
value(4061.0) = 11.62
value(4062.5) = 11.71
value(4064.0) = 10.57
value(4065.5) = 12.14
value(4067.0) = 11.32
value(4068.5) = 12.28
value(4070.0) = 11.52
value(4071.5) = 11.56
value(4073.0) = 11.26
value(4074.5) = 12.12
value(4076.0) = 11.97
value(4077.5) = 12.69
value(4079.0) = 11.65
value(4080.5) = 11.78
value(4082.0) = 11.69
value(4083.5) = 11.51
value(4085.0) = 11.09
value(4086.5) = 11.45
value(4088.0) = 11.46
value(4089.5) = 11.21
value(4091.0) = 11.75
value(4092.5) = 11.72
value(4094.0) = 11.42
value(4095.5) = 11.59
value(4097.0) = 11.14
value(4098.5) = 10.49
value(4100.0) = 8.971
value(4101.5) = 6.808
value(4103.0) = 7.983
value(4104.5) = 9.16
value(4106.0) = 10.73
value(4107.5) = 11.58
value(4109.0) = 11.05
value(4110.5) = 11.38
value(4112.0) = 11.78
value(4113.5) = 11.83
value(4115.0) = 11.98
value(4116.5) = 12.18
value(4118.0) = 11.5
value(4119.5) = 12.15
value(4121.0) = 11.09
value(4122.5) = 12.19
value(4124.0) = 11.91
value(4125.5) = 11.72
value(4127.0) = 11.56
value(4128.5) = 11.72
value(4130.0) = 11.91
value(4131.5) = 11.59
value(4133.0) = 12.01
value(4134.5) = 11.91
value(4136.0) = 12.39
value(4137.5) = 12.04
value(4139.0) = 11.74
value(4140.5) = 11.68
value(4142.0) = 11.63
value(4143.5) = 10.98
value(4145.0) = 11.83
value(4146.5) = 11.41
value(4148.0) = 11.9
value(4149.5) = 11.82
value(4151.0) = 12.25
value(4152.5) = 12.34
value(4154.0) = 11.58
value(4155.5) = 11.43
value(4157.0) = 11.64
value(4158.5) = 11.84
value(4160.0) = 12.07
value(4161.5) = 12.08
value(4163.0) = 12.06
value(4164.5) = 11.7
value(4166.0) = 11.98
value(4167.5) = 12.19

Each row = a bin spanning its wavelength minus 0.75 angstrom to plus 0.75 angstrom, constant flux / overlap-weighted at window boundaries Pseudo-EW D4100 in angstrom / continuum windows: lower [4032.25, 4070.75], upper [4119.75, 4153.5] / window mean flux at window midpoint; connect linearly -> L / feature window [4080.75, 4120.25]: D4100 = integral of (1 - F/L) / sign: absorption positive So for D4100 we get 2.7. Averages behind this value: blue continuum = 11.8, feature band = 11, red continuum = 11.8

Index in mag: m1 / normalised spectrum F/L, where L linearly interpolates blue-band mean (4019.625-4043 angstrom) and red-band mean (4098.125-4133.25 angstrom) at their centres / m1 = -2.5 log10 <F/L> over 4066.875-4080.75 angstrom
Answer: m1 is -0.04 mag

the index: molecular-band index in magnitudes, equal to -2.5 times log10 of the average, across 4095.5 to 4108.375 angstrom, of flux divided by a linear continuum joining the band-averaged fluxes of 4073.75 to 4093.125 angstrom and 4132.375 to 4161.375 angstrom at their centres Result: 0.203 mag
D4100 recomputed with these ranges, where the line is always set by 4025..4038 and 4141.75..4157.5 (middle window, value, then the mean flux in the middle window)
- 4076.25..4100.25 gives 0.9 angstrom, 11.4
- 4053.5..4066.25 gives 0.2 angstrom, 11.7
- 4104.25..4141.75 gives 0.3 angstrom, 11.7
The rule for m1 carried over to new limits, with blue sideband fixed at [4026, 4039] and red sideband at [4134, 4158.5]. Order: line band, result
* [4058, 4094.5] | 0.02 mag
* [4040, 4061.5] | 0.00 mag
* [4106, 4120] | 0.02 mag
